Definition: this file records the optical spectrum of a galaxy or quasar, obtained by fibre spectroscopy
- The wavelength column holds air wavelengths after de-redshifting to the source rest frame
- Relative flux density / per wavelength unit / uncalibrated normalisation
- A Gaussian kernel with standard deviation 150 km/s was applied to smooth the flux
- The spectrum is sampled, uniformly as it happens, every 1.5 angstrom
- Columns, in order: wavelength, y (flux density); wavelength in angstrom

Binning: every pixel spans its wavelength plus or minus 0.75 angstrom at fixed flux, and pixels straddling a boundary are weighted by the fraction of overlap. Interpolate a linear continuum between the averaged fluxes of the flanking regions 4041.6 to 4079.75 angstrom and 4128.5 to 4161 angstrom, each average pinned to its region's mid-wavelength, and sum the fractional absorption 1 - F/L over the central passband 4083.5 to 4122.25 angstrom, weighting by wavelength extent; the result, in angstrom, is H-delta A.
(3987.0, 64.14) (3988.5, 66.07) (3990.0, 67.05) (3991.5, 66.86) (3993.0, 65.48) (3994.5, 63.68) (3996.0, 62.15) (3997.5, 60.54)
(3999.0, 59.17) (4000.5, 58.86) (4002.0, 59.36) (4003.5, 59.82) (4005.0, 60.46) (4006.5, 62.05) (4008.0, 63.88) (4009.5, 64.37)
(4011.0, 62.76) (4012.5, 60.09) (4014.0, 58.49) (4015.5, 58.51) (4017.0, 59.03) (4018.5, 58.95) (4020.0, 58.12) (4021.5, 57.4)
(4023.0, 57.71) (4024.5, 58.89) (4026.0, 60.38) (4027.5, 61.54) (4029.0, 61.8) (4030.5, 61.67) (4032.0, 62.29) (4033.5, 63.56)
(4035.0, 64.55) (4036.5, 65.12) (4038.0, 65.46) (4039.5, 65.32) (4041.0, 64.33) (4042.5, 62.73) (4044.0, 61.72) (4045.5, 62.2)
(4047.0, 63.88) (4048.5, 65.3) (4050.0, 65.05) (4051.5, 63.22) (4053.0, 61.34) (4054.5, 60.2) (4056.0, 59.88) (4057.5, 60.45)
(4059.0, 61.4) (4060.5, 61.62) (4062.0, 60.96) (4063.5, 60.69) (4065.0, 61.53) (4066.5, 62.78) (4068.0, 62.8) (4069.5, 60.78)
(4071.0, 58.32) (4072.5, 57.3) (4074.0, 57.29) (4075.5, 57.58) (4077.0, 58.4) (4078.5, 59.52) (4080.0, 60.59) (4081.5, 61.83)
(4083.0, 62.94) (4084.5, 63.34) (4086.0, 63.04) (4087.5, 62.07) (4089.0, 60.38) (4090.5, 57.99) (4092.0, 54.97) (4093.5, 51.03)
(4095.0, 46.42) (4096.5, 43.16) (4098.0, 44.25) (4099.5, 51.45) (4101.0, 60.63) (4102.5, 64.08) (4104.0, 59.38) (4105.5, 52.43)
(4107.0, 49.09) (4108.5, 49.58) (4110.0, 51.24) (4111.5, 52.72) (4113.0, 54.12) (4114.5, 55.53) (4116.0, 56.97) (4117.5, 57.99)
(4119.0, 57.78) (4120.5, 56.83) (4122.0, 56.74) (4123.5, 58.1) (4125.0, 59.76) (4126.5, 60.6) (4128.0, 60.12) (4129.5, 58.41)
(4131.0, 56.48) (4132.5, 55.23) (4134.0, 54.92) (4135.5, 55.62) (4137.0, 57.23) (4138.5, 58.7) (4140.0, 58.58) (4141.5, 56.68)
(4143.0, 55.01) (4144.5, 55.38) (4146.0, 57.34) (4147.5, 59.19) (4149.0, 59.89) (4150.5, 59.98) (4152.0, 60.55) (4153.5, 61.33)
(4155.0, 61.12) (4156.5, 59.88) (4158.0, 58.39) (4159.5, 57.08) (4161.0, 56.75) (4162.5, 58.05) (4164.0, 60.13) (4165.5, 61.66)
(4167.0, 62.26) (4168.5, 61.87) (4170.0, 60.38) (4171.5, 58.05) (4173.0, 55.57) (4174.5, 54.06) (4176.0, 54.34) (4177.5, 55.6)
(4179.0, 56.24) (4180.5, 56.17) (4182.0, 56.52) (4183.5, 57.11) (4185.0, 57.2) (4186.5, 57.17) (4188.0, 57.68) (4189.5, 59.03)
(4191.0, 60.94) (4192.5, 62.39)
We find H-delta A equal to 2.8 angstrom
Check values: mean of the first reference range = 61.1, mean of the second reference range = 57.9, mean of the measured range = 55.2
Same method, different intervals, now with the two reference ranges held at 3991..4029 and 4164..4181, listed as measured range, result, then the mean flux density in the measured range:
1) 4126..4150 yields 0.4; 57.5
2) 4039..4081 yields -1.0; 61.3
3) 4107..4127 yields 1.1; 55.7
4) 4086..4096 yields 0.6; 55.7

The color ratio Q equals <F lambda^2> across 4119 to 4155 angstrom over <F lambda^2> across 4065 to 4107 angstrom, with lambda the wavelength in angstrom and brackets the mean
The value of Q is 1.0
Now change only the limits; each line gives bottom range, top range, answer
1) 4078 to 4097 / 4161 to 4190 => 1.05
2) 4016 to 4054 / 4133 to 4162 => 0.99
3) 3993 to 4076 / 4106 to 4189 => 0.99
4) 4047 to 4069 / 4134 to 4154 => 0.97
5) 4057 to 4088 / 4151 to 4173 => 1.03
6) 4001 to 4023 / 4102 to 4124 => 0.97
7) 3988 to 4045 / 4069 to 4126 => 0.95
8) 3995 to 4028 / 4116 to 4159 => 1.03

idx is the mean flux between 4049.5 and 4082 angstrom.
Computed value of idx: 60.6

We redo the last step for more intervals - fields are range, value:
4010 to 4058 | 61.6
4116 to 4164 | 58.1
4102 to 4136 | 56.2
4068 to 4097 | 58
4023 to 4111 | 59.5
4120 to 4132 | 58.3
